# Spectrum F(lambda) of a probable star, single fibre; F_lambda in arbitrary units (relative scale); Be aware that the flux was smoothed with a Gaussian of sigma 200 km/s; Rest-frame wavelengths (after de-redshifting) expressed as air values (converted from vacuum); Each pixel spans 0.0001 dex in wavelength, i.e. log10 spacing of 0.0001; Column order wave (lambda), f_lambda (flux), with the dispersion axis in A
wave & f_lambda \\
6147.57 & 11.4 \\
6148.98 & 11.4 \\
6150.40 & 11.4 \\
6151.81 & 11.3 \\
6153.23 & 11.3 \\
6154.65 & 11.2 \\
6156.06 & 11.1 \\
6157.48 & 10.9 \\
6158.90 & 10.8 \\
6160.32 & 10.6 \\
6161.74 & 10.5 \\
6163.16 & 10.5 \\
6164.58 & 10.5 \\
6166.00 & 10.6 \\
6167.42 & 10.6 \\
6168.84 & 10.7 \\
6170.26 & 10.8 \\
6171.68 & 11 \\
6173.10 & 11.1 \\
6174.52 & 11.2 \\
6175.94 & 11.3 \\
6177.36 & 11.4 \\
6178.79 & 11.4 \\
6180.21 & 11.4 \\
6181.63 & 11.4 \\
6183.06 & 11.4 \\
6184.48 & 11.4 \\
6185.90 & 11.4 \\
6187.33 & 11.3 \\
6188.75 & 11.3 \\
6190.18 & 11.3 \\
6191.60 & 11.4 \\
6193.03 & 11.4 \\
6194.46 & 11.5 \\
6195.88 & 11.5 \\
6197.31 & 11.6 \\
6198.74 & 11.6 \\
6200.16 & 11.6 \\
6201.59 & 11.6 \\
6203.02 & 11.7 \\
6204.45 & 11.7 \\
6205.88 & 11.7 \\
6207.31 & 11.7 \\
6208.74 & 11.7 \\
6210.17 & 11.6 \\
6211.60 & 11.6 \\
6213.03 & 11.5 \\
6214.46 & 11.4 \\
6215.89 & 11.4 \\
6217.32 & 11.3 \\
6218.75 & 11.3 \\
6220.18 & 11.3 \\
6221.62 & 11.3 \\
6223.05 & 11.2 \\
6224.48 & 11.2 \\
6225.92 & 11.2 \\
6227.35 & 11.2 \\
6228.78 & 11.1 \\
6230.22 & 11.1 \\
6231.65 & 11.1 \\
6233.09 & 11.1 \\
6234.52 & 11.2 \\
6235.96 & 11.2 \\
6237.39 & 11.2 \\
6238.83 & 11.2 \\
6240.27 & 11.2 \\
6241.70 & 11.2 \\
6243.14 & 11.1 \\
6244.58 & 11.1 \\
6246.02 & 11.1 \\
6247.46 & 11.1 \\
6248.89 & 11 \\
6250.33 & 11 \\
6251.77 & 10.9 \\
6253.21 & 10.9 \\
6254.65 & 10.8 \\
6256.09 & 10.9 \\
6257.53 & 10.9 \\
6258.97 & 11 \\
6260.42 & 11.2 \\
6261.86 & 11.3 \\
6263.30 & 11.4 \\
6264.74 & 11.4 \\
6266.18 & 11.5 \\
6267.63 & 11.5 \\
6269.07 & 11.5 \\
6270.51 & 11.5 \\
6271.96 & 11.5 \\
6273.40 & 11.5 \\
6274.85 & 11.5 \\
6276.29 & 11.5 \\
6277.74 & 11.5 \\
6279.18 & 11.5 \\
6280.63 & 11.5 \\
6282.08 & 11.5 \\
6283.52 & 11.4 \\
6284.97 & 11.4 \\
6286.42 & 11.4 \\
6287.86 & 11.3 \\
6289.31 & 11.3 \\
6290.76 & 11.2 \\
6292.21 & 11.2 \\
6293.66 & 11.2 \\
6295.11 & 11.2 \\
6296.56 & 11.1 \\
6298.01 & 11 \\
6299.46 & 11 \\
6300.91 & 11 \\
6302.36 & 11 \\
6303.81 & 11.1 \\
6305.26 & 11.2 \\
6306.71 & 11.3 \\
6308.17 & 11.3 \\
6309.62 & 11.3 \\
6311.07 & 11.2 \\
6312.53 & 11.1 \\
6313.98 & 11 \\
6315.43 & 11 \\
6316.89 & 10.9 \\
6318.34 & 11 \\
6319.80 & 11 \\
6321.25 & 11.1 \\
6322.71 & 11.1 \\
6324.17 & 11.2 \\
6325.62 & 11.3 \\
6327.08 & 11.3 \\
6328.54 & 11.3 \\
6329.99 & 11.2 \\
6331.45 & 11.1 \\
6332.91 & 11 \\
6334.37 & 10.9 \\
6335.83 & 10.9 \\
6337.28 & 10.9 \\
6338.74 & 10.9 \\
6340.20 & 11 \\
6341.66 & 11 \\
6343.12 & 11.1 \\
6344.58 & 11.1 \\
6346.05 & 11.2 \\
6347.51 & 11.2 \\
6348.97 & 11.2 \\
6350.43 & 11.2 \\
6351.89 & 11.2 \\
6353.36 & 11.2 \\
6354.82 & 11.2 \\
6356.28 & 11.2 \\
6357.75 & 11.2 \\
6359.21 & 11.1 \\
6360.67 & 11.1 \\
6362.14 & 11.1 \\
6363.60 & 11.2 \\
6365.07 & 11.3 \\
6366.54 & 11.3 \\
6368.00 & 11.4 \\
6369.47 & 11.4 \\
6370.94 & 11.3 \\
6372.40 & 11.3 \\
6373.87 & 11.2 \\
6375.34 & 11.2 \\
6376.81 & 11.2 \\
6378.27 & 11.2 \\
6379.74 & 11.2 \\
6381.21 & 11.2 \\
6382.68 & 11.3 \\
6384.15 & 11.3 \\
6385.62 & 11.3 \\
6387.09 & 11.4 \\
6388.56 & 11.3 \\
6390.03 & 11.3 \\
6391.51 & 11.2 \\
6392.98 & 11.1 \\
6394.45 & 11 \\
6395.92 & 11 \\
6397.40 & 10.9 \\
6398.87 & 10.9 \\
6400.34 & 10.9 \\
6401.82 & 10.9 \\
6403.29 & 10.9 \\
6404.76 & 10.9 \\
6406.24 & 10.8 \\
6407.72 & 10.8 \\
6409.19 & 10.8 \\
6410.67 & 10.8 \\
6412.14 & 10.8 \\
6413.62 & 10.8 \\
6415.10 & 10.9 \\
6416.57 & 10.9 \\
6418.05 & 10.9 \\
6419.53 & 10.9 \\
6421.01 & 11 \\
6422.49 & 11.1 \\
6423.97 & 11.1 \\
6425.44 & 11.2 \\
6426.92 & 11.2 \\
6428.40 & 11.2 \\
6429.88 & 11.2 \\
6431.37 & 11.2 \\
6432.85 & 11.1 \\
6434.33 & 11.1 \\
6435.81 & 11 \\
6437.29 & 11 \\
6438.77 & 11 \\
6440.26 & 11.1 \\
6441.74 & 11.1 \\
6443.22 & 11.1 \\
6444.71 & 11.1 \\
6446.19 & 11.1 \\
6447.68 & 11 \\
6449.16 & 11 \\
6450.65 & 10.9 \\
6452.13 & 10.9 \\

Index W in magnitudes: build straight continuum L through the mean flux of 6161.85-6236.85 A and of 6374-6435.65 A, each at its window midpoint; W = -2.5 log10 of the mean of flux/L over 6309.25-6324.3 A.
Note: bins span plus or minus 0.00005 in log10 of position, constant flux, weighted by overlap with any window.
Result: 0.01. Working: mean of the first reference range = 11.3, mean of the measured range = 11.1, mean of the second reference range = 11.1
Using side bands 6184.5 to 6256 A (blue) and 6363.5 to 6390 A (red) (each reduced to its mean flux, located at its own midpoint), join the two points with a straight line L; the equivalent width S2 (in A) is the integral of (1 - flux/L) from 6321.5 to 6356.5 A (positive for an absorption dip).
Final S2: 0.5 A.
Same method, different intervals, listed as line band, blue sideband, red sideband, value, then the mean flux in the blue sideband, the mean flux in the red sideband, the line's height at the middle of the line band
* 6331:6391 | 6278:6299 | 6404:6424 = -0.65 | 11.3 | 10.9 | 11.1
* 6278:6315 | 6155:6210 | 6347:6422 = -0.23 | 11.2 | 11.1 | 11.2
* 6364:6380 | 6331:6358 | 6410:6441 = -0.30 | 11.1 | 11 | 11.1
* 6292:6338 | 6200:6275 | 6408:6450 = 0.30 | 11.3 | 11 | 11.2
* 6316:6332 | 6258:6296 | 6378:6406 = 0.18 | 11.4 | 11.1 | 11.3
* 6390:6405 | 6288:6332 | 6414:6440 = 0.12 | 11.1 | 11.1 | 11.1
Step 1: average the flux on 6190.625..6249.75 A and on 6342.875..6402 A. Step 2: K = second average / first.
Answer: 1.0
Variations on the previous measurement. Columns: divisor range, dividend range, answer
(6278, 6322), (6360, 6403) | 1.00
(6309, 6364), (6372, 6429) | 1.00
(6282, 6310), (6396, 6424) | 0.97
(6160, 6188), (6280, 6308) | 1.02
